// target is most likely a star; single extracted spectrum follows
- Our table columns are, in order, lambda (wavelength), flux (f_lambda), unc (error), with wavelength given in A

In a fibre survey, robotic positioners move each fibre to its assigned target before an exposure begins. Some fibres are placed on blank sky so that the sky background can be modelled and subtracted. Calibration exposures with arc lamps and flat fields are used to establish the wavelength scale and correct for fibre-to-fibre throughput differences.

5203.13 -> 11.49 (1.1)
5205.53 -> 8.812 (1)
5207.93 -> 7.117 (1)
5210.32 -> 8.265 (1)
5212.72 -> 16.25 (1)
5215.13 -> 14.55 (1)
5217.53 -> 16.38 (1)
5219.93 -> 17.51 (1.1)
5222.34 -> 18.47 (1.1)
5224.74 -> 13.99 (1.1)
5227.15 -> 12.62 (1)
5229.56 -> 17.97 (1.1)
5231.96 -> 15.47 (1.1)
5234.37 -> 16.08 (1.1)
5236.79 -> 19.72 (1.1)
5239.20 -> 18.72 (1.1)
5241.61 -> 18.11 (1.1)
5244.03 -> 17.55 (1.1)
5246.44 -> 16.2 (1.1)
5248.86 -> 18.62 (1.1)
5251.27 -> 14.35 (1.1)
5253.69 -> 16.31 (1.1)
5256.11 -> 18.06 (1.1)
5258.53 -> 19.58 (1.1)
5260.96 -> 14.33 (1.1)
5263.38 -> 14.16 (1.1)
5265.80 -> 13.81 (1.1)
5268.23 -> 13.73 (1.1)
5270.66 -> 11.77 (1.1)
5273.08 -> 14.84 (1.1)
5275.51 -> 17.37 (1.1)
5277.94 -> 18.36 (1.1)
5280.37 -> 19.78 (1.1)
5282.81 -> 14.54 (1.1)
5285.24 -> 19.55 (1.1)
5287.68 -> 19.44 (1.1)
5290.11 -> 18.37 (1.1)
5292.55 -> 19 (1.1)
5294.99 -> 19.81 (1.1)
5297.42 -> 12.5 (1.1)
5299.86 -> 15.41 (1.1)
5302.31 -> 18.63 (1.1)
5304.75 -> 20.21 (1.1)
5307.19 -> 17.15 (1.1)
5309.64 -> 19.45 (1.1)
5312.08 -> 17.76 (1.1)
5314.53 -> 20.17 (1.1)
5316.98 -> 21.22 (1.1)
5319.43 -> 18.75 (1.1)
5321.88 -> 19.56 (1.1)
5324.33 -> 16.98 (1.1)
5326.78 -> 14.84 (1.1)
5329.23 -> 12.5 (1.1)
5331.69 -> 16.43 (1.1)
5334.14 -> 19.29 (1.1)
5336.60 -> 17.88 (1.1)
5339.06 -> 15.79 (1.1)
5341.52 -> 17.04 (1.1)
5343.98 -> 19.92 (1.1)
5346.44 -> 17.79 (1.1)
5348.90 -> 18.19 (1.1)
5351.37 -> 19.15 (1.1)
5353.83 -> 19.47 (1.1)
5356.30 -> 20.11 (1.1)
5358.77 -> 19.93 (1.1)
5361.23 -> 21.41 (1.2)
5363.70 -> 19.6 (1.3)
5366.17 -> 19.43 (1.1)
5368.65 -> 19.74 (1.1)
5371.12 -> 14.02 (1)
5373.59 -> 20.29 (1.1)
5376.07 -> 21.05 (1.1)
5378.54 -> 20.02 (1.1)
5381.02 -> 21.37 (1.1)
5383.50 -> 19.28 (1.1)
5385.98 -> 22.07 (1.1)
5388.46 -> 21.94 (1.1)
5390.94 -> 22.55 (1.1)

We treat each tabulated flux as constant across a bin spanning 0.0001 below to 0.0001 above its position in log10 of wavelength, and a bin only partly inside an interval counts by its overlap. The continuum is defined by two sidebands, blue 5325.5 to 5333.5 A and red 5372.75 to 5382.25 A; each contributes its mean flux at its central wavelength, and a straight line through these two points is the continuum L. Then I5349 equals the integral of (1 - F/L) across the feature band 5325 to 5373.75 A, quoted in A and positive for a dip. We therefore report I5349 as -2.2 A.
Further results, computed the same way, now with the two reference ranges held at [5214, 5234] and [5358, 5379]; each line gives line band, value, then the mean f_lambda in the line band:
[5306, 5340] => 1.15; 17.7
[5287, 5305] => -0.08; 17.8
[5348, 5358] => -0.11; 19.3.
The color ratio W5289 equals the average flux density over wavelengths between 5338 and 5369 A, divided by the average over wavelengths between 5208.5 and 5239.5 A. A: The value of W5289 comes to 1.22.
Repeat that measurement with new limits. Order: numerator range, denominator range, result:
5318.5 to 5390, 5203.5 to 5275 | 1.23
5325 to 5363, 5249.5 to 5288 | 1.11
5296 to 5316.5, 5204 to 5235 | 1.27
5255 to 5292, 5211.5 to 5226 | 1.02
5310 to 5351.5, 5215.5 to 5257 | 1.06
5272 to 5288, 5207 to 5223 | 1.25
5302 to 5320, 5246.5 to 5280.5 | 1.20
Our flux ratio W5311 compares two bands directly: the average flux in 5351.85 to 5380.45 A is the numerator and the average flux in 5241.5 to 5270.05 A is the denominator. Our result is 1.2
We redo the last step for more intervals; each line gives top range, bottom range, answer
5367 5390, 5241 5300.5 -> 1.20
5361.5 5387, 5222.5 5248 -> 1.18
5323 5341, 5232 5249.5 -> 0.92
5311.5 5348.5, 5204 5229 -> 1.31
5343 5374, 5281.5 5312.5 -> 1.07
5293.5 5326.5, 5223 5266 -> 1.10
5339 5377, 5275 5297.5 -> 1.05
